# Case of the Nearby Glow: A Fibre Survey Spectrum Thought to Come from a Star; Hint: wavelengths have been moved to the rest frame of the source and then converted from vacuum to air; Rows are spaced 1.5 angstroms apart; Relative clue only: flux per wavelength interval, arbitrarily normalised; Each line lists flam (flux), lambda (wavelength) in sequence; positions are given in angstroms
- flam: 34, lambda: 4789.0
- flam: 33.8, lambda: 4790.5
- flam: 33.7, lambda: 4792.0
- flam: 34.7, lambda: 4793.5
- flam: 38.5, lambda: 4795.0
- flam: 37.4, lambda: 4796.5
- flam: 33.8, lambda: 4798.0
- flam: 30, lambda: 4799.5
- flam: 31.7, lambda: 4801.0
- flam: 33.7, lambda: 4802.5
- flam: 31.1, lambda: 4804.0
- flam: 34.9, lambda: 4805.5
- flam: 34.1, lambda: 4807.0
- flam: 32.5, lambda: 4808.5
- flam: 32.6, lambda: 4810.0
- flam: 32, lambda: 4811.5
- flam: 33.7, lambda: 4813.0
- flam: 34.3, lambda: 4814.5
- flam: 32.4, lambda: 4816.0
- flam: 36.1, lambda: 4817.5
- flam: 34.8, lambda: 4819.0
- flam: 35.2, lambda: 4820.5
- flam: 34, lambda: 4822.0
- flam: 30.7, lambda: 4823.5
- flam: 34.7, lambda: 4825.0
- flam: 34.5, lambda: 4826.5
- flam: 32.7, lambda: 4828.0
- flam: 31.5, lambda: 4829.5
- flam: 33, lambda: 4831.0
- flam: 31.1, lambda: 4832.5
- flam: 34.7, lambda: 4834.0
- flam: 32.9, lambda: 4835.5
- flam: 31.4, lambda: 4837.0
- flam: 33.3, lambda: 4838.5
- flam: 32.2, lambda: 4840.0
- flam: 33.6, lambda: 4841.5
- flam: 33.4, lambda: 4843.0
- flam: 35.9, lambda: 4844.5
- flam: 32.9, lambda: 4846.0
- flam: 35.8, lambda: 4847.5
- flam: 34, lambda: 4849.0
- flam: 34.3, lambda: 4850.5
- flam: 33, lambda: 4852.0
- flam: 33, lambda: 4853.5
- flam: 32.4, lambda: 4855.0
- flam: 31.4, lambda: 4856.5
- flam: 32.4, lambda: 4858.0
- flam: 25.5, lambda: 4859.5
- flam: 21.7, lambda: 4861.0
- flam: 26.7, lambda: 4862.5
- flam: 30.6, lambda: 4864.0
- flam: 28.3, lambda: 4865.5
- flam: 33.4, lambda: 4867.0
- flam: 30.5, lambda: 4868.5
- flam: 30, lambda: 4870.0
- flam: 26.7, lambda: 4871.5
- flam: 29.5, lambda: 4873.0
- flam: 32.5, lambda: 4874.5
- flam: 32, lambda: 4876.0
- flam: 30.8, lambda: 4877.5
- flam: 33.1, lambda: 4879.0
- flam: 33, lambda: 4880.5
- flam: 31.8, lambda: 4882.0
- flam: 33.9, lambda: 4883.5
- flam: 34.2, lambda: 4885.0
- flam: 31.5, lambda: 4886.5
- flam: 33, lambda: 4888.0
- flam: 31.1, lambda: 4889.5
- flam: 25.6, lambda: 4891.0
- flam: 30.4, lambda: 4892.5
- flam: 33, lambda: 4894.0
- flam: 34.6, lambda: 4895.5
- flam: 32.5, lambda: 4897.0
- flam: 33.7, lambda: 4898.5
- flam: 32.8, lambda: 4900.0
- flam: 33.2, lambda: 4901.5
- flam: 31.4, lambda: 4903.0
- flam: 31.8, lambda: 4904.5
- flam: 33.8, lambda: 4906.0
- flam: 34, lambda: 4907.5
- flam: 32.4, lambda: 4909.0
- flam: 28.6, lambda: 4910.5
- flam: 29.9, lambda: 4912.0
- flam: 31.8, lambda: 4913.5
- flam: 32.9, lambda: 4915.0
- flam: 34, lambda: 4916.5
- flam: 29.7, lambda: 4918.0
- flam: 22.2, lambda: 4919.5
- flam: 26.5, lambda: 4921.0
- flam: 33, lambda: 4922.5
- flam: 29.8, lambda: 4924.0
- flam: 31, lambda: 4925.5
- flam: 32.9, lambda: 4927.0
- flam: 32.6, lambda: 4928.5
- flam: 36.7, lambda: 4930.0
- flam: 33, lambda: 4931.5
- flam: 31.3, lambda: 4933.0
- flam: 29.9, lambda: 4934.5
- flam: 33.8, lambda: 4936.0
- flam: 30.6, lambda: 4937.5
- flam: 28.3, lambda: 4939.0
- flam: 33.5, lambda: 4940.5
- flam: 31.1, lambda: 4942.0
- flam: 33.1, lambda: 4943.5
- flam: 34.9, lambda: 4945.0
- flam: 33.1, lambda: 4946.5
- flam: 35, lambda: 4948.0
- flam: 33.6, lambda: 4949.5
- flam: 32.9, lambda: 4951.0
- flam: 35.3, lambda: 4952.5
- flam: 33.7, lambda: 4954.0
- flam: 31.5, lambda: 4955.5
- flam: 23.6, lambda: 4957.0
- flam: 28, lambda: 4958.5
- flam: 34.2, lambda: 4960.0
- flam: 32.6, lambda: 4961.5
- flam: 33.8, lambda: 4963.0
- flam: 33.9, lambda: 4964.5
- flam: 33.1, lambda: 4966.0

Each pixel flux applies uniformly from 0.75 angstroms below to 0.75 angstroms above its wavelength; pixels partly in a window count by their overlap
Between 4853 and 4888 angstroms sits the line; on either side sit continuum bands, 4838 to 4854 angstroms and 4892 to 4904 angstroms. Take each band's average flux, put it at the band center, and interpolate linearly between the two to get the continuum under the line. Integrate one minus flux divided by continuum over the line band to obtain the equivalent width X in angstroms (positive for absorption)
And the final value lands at 2.73 angstroms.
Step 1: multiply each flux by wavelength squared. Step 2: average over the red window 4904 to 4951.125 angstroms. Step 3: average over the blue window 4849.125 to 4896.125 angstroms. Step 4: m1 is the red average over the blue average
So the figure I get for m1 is 1.0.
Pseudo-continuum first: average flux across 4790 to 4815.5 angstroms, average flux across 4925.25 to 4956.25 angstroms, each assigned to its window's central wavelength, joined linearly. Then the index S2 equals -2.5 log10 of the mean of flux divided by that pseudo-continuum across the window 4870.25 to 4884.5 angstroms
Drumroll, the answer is 0.06 mag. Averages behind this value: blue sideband 33.7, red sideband 32.8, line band 31.5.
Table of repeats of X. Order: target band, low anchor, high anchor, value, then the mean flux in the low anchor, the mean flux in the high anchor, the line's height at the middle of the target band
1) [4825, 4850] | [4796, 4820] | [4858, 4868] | -2.3 angstroms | 33.4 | 28.1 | 30.6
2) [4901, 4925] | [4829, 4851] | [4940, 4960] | 1.3 angstroms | 33.3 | 32.3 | 32.7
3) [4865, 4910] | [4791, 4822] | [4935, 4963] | 1.5 angstroms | 33.9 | 32.2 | 32.9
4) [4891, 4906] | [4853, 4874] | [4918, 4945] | -1.0 angstroms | 29.4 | 31.2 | 30.3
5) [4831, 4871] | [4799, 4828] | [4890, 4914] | 1.2 angstroms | 33.3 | 31.8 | 32.7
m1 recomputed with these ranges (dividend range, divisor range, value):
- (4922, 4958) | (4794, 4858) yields 1.01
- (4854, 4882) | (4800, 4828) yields 0.92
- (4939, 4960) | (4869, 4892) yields 1.06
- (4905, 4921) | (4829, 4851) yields 0.95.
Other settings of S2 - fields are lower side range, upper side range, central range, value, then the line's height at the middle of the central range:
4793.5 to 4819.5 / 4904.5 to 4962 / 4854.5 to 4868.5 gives 0.13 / 32.9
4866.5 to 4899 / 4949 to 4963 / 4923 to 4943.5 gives -0.01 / 31.7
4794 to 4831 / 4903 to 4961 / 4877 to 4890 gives 0.00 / 32.5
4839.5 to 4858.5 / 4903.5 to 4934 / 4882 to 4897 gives 0.01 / 32.2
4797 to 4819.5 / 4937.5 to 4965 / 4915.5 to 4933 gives 0.05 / 32.5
